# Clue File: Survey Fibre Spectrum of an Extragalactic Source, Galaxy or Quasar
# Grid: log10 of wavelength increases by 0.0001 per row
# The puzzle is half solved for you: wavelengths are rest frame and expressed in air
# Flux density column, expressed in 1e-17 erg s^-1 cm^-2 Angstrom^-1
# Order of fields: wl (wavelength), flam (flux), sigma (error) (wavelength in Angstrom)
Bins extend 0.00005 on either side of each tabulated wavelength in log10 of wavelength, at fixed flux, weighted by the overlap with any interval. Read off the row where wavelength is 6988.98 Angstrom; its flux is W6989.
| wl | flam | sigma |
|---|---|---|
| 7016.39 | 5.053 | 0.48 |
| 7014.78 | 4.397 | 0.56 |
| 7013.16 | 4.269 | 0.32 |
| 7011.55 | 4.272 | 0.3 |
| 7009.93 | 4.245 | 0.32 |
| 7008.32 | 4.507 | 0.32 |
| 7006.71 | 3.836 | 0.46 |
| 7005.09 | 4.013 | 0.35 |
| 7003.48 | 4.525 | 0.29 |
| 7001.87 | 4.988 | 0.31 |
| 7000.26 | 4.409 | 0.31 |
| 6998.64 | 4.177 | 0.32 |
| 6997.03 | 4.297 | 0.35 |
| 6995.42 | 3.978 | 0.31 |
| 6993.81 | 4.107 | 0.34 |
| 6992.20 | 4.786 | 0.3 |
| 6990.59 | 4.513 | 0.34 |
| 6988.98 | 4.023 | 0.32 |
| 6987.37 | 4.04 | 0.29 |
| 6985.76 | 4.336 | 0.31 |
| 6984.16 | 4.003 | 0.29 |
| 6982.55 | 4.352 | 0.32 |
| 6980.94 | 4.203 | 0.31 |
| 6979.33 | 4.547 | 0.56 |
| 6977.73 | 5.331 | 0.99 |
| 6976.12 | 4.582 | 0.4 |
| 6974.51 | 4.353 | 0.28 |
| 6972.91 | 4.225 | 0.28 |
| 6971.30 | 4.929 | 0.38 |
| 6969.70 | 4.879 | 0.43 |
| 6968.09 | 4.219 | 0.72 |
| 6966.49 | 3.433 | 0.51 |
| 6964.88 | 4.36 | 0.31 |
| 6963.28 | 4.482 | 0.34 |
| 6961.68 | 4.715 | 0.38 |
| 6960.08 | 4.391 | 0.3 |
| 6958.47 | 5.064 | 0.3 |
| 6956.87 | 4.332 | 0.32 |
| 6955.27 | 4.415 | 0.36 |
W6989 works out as 4.023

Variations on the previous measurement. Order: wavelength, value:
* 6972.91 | 4.225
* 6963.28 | 4.482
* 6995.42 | 3.978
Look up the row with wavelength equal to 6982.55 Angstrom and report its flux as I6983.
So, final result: 4.352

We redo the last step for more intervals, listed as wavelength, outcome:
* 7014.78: 4.397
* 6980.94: 4.203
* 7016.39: 5.053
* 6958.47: 5.064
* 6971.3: 4.929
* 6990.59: 4.513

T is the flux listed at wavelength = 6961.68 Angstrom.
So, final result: 4.715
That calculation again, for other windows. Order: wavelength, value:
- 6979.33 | 4.547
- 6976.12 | 4.582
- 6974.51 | 4.353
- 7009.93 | 4.245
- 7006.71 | 3.836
